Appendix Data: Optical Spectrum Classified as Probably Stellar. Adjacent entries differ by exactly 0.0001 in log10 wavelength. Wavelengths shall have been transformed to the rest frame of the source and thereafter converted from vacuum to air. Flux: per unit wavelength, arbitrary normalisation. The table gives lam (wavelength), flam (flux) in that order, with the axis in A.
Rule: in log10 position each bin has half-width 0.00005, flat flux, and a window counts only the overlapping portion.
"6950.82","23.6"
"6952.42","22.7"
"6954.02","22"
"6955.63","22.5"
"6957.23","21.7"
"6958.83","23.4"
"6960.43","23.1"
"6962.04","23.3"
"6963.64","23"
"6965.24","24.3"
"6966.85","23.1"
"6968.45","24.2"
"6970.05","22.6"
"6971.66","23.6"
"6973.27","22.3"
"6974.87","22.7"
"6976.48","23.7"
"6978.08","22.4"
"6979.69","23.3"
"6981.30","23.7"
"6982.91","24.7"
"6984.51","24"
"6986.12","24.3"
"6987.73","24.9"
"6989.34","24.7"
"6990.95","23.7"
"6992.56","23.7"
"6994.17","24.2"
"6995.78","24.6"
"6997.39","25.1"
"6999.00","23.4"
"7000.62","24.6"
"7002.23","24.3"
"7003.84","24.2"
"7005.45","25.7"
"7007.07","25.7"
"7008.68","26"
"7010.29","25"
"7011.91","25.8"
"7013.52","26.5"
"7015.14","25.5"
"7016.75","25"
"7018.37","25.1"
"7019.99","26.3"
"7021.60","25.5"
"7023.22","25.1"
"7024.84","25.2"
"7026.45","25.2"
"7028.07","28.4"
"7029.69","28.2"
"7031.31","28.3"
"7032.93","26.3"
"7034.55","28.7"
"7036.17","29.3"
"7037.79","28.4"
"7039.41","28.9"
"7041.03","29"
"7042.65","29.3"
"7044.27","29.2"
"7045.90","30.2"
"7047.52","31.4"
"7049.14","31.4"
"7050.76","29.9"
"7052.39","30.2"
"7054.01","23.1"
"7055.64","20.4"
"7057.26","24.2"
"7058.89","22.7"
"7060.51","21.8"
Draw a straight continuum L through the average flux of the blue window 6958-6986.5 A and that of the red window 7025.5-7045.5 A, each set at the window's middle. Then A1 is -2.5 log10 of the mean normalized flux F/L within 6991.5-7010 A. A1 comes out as 0.040 mag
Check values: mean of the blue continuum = 23.4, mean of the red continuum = 28.3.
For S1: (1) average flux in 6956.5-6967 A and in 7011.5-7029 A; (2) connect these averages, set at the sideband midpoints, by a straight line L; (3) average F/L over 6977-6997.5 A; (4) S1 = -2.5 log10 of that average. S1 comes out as 0.01 mag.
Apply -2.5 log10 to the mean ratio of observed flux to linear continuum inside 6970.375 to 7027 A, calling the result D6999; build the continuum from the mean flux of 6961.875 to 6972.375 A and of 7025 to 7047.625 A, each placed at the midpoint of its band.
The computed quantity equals 0.05 mag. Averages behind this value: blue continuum 23.5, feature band 24.5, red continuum 28.4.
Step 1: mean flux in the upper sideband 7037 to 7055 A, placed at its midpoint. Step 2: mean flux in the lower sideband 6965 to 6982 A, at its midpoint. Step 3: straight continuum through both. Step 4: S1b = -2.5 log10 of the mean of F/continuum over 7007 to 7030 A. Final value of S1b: 0.04 mag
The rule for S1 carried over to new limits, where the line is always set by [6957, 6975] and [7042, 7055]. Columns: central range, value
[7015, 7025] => 0.07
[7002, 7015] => 0.03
